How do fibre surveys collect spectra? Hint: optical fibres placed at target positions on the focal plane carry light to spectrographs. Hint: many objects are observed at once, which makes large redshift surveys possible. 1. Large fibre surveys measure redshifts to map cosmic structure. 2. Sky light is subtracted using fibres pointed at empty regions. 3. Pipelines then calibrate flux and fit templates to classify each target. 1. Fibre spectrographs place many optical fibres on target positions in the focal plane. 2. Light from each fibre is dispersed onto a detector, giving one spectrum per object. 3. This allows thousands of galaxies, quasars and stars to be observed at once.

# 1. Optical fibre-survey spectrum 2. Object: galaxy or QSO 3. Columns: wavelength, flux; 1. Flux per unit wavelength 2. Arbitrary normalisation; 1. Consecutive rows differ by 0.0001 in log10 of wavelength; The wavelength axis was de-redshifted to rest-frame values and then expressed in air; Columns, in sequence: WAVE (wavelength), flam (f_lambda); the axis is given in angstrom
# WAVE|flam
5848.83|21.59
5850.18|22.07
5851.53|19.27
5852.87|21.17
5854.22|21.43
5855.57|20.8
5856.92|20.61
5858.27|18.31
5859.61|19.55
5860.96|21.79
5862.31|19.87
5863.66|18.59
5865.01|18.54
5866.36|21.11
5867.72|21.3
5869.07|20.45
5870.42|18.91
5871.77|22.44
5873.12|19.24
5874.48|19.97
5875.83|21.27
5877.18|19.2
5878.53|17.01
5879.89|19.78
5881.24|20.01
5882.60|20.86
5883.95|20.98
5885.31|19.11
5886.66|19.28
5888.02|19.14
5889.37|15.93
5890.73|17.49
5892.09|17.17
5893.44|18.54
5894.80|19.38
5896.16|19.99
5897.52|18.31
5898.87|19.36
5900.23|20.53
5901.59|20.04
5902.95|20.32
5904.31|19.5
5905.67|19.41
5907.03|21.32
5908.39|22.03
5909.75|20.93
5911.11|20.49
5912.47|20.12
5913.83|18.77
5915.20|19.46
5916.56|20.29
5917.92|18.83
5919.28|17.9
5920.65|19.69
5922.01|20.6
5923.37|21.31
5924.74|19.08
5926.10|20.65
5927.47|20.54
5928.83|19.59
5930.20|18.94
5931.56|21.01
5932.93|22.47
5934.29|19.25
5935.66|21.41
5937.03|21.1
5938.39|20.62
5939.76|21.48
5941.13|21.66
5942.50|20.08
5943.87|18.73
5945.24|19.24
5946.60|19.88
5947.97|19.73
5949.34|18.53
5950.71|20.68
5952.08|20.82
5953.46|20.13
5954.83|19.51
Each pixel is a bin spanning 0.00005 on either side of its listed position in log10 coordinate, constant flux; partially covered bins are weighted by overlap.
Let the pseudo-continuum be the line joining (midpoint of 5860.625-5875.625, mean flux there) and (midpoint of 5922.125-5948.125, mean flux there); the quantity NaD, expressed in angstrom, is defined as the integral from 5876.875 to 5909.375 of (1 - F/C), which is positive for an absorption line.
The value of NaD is 1.4 angstrom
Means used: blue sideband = 20.2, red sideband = 20.4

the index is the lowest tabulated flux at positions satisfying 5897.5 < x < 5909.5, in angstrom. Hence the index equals 18.31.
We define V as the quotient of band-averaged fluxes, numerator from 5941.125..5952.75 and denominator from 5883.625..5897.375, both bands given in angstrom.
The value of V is 1.07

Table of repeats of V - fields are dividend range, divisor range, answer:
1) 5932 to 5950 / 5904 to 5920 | 1.02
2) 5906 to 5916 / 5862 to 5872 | 1.02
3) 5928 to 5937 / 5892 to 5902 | 1.06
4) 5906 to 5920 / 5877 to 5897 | 1.06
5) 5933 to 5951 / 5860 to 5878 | 1.00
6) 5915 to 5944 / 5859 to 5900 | 1.04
